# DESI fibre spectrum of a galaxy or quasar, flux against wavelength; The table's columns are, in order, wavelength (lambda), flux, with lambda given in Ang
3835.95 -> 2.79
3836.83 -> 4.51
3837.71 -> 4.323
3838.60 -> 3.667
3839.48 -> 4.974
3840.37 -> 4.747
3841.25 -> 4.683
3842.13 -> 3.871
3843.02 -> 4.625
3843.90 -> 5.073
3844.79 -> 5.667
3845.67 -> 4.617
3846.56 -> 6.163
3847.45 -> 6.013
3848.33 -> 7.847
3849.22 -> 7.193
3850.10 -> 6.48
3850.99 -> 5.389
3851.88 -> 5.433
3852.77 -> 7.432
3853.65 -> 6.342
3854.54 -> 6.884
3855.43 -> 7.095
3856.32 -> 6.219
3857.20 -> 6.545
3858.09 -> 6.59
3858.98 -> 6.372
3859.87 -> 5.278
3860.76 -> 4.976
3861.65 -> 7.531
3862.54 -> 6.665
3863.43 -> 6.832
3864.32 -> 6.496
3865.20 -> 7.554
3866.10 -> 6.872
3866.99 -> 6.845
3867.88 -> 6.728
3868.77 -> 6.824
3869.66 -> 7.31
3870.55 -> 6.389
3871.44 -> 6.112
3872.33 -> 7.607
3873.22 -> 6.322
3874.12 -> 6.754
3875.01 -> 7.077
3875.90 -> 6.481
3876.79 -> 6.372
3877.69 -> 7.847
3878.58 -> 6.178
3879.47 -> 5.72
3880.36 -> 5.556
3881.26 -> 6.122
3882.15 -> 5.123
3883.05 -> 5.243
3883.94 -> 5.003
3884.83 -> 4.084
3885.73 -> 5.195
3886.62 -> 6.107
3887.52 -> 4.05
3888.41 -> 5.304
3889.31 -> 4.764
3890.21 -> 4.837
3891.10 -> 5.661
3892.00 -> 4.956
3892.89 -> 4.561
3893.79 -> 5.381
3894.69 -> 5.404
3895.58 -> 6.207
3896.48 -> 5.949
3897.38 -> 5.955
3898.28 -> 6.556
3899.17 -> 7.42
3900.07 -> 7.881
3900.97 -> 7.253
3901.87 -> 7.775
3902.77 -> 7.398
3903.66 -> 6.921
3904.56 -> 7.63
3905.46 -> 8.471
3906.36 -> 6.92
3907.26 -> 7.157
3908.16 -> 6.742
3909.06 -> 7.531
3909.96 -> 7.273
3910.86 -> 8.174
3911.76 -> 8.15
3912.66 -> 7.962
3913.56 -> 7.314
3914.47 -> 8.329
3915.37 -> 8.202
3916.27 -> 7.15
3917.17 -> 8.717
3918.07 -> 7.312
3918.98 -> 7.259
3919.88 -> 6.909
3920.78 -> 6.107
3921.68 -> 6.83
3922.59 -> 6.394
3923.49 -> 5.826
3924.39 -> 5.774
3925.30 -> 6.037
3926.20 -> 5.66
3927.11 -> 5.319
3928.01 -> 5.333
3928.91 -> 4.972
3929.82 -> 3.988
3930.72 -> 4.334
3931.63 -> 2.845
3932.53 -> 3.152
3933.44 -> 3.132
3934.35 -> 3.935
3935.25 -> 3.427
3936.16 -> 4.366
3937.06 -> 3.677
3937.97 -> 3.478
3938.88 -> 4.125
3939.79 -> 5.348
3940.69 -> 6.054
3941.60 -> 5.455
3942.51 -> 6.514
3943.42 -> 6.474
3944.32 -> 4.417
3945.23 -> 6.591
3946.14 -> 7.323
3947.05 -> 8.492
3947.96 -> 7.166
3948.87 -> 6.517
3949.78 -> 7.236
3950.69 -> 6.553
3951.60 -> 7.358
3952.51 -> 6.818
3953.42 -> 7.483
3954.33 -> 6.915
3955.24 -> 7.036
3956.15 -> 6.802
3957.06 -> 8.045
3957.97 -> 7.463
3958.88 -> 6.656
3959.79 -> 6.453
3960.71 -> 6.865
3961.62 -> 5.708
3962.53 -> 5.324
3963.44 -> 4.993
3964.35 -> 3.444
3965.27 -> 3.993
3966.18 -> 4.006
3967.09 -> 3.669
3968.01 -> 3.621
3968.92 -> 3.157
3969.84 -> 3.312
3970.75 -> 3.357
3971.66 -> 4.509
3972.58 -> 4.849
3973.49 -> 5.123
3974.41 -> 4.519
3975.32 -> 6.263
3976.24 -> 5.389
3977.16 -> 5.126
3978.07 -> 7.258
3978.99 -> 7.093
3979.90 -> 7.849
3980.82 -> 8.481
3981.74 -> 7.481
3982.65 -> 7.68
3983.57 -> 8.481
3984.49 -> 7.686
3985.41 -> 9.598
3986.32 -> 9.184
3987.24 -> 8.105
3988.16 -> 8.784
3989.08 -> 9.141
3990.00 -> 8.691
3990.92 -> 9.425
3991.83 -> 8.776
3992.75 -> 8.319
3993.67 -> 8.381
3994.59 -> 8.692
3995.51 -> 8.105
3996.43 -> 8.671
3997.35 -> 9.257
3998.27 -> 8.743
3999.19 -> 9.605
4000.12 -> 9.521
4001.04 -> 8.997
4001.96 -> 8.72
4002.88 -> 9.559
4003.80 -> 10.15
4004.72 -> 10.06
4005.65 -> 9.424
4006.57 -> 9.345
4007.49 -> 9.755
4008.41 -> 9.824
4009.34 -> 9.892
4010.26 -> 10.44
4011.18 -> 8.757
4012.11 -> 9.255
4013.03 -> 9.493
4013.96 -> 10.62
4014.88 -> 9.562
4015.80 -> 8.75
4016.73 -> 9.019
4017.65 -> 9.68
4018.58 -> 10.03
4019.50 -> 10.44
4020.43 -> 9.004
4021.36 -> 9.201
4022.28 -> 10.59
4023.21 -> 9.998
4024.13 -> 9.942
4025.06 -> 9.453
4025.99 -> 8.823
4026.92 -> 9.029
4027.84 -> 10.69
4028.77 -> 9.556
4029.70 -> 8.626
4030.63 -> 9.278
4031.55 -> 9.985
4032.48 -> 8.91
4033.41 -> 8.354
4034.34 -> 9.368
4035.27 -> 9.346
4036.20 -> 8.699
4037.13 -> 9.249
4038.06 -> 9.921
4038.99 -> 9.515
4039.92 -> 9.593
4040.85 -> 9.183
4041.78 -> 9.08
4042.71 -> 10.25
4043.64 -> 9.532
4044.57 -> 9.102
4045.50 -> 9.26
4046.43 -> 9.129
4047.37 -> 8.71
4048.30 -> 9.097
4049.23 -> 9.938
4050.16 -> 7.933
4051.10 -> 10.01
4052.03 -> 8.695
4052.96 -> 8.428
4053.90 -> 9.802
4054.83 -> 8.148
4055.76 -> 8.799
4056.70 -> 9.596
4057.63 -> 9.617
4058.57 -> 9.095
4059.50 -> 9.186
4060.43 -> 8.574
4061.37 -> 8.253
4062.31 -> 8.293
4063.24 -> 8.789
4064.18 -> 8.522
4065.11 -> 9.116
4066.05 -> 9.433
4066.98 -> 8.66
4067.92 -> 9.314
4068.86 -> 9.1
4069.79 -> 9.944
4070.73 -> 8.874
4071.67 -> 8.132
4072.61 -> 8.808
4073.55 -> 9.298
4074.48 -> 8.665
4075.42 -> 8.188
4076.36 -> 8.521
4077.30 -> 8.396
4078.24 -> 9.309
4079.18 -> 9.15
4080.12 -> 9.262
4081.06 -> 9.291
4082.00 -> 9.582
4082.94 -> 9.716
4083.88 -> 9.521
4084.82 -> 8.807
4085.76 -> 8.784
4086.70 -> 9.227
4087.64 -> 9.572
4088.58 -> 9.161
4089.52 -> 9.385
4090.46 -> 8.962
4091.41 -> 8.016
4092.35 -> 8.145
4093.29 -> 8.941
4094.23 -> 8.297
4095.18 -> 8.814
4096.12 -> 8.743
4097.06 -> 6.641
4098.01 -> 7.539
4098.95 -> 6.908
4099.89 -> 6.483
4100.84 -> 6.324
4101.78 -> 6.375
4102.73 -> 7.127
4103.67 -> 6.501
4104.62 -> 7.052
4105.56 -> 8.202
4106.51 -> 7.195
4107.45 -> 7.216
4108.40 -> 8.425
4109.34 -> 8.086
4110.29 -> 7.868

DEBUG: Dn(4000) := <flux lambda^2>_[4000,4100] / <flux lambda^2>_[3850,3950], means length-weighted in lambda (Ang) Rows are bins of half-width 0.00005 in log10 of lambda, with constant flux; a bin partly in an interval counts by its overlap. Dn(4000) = 1.59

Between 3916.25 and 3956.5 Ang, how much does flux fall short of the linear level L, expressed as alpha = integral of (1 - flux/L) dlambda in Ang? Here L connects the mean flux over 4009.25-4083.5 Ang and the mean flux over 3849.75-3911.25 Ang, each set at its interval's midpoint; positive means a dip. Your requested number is 8.3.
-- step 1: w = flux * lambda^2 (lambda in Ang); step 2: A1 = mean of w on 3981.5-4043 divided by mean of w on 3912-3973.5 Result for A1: 1.67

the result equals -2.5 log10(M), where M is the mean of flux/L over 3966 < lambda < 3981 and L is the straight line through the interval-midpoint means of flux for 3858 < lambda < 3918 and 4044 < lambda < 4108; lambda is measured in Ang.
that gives 0.42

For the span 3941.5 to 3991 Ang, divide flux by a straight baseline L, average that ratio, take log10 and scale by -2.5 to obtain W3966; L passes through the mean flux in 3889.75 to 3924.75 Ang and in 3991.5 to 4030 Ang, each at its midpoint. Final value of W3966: 0.276 mag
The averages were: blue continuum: 6.88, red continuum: 9.4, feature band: 6.46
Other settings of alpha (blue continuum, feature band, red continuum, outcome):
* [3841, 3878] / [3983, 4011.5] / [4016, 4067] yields -1.8 Ang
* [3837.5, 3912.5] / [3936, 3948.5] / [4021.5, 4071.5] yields 2.9 Ang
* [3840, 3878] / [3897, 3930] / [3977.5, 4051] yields 1.5 Ang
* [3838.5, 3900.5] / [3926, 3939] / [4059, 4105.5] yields 5.1 Ang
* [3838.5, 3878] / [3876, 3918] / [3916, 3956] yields -3.3 Ang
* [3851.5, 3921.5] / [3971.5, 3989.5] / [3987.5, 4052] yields 2.9 Ang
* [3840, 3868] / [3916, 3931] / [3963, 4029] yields 2.0 Ang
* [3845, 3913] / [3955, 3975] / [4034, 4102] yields 6.4 Ang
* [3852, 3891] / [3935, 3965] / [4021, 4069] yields 5.9 Ang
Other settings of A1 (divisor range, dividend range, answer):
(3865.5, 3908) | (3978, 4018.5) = 1.52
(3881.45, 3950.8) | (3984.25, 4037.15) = 1.62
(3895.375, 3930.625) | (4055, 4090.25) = 1.42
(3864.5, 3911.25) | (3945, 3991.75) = 1.07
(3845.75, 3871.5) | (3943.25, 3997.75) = 1.09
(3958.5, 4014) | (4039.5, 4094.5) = 1.25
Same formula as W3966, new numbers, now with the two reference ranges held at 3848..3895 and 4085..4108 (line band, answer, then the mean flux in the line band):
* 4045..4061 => -0.19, 9.05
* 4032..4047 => -0.24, 9.27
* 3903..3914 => -0.17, 7.52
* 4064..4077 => -0.16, 8.9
